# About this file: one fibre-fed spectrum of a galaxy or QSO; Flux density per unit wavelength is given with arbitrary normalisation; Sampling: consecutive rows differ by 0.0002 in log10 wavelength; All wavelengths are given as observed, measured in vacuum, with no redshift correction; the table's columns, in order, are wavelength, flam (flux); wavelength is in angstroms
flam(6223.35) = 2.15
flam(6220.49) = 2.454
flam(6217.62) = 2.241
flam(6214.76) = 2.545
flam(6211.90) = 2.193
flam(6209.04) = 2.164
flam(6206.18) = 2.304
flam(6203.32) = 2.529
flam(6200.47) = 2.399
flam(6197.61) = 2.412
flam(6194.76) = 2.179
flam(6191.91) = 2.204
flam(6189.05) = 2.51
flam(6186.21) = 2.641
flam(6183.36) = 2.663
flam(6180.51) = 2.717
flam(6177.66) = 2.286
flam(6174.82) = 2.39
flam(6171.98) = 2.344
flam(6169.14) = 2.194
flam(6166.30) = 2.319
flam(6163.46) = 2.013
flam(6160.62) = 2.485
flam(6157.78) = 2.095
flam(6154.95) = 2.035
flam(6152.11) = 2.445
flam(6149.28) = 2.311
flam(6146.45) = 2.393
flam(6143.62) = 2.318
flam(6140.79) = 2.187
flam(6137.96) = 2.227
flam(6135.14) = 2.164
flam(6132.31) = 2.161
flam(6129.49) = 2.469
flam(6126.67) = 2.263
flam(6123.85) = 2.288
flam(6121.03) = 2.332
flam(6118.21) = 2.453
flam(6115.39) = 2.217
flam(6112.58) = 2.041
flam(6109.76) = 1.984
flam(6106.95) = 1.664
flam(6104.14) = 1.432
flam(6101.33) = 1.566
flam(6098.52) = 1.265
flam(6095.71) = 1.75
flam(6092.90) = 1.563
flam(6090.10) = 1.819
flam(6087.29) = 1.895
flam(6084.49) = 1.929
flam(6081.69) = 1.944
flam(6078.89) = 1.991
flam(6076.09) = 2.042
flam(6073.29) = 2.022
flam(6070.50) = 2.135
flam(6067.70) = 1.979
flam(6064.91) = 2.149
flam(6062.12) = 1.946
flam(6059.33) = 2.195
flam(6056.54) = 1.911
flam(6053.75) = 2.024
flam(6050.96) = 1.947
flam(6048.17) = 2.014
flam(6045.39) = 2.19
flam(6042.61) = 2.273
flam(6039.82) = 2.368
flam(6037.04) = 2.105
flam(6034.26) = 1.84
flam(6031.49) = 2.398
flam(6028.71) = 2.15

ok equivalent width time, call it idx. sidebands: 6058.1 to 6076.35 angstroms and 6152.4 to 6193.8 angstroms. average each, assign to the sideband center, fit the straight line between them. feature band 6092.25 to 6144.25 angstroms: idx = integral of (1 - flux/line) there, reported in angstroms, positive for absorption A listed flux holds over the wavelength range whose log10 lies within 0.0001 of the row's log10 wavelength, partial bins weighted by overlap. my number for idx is 4.42 angstroms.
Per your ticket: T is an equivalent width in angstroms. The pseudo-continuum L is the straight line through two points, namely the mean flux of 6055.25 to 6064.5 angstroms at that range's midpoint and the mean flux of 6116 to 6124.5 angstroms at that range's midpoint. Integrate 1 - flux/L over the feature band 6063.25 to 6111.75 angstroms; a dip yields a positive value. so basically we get 7.5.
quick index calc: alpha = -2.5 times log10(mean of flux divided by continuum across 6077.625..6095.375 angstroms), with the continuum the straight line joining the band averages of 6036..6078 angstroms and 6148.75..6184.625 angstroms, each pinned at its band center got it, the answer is 0.16 mag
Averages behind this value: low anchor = 2.09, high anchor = 2.33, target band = 1.85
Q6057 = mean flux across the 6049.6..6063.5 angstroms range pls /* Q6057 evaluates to 2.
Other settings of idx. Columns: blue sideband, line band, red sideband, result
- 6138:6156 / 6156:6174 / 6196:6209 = 0.56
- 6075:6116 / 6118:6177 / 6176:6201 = -3.40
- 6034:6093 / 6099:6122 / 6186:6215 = 2.30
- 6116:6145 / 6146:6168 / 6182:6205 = 0.88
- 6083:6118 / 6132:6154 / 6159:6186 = -1.39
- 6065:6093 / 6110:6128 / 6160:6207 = -1.05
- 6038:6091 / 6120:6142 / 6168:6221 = -0.42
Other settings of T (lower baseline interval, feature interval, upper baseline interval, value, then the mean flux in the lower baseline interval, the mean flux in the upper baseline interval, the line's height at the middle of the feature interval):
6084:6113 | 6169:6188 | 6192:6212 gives -2.7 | 1.7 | 2.31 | 2.17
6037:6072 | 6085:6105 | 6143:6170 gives 4.9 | 2.09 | 2.26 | 2.16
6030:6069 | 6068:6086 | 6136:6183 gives 1.2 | 2.1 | 2.3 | 2.15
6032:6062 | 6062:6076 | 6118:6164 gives 0.5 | 2.09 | 2.27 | 2.13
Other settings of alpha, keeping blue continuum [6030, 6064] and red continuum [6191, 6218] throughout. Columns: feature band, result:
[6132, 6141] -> 0.02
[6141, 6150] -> -0.04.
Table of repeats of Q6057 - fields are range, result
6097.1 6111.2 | 1.58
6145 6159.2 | 2.26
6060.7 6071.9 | 2.05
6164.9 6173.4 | 2.29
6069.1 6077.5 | 2.07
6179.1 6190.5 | 2.63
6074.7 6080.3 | 2.02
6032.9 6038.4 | 1.97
